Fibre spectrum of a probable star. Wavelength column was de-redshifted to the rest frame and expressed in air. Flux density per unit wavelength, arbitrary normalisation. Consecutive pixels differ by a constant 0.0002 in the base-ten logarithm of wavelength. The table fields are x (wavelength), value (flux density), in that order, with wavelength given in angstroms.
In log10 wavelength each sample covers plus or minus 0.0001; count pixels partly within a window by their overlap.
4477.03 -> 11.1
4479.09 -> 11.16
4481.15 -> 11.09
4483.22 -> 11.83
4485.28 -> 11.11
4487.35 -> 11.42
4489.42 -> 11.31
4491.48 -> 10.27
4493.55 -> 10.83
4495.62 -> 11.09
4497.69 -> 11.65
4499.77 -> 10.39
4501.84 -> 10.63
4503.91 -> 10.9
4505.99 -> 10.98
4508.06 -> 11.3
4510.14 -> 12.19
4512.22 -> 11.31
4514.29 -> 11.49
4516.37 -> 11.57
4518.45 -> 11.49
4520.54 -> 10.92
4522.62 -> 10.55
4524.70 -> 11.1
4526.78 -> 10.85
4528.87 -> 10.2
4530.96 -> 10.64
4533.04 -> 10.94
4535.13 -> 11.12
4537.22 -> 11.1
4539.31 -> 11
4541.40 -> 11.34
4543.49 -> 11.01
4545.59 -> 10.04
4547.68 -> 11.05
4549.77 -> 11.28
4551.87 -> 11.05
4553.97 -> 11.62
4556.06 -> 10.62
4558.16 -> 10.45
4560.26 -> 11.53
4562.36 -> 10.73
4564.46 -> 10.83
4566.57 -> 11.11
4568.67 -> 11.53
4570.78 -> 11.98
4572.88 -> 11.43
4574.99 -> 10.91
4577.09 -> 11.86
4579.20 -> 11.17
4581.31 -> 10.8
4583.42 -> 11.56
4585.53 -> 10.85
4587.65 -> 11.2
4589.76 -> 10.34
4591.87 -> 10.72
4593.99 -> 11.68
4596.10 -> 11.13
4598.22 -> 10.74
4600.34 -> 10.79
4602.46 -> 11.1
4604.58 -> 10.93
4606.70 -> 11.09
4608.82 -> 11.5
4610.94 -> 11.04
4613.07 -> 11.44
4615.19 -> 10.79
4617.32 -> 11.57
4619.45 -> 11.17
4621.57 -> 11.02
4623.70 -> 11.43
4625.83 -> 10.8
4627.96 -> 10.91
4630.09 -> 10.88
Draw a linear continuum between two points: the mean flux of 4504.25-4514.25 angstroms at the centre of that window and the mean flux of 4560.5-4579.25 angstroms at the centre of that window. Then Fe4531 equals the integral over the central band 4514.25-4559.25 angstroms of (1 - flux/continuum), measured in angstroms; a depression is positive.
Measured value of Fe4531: 1.6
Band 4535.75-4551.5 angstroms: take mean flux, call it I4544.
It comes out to 11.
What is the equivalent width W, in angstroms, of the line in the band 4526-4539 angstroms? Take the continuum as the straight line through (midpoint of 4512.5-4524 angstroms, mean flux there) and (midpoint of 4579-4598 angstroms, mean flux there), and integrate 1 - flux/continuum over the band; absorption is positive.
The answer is 0.4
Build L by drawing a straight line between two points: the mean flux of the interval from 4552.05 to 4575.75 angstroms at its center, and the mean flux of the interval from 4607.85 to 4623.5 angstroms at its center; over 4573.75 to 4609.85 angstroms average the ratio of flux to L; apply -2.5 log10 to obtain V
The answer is 0.01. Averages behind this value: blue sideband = 11.2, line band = 11.1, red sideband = 11.2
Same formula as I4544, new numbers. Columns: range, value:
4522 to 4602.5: 11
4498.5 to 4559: 11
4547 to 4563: 11.1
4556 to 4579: 11.2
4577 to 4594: 11.1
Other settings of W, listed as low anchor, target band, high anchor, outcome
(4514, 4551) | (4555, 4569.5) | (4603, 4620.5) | 0.1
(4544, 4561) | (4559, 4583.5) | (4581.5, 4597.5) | -0.6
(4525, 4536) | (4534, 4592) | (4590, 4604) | -1.1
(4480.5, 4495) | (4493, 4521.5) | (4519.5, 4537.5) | -0.6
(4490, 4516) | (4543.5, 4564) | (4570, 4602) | 0.4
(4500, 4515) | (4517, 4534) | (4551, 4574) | 0.5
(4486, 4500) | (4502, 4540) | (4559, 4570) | 0.0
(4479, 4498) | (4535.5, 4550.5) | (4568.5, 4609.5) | 0.2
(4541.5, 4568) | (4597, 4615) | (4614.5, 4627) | 0.1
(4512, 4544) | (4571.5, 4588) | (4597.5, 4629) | -0.3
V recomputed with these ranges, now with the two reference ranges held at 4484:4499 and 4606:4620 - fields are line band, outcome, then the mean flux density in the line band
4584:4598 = 0.021 mag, 11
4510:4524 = -0.017 mag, 11.3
